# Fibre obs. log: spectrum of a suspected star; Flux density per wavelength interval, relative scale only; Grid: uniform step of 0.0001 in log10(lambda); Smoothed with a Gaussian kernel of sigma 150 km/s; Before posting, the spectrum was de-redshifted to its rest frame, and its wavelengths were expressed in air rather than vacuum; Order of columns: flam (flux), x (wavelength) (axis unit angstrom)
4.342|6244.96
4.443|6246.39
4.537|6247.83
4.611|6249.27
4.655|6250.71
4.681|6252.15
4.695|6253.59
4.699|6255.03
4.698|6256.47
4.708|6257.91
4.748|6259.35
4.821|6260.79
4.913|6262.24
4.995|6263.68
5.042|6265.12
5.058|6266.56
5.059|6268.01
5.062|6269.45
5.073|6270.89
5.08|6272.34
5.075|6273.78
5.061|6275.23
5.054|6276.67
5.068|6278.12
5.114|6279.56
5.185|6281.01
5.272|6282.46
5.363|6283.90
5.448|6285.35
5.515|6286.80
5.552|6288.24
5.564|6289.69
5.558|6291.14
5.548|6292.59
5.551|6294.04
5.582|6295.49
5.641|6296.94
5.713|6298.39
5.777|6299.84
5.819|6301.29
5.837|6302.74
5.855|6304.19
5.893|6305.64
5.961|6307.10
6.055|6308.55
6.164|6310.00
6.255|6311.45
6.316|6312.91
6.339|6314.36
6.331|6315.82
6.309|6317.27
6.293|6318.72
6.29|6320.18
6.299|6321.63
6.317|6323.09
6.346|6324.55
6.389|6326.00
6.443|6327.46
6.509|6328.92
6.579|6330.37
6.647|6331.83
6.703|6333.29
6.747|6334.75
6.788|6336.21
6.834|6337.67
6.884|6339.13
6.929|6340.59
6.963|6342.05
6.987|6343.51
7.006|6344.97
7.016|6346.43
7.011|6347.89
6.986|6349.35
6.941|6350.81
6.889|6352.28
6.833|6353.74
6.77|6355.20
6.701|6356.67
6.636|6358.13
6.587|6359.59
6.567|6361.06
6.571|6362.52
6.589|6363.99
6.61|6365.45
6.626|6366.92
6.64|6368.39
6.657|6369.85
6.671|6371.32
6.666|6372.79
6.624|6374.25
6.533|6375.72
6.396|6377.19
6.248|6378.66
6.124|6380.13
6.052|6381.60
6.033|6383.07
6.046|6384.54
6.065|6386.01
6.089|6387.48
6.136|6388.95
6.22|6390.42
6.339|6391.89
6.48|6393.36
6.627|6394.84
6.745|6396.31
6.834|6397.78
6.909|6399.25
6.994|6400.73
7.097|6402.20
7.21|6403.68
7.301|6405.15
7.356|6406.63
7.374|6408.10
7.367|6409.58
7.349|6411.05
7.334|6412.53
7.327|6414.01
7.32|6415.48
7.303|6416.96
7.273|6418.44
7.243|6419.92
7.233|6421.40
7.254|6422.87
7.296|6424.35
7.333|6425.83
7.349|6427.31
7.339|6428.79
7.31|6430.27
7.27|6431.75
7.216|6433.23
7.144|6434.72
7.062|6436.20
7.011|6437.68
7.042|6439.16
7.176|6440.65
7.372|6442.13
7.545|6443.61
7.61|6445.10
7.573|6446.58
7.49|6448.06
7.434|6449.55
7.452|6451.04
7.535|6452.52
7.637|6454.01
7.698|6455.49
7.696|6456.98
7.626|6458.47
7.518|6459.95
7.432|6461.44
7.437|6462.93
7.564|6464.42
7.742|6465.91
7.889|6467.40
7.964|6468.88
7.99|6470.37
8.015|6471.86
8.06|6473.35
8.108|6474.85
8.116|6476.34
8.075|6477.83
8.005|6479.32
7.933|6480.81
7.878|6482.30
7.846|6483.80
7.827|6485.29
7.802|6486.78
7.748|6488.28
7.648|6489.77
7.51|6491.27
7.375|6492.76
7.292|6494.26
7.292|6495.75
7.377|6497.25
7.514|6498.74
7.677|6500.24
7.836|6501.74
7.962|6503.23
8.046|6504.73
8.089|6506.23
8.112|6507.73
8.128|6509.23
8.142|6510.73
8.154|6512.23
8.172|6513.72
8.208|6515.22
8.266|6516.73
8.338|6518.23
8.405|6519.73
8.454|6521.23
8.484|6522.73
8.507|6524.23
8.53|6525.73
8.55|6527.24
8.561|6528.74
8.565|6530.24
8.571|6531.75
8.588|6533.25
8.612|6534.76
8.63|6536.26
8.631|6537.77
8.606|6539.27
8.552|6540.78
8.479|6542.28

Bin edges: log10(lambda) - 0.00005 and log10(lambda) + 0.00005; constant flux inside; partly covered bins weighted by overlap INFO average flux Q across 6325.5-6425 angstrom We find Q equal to 6.77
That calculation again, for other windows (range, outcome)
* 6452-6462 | 7.6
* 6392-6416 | 7.08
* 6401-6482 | 7.49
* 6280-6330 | 5.92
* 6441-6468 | 7.56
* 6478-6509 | 7.75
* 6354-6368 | 6.63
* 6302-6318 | 6.12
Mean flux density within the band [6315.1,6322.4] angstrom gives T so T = 6.31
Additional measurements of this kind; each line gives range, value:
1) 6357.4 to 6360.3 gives 6.63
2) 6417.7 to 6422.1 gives 7.24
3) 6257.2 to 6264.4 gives 4.84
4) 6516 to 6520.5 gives 8.34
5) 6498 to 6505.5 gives 7.8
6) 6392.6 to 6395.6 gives 6.55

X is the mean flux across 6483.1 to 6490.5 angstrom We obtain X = 7.78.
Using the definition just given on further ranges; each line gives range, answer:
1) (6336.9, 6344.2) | 6.92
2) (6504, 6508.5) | 8.07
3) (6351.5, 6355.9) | 6.83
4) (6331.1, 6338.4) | 6.74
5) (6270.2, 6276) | 5.07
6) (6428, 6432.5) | 7.31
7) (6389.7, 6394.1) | 6.35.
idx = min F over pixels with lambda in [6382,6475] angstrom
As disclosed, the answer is 6.033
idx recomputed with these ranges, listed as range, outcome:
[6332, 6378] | 6.396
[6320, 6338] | 6.29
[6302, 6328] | 5.837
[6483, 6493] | 7.375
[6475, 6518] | 7.292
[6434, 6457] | 7.011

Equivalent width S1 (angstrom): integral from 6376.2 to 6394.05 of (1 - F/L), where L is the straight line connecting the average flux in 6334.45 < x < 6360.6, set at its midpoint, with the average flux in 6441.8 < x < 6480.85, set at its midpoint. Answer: 2.39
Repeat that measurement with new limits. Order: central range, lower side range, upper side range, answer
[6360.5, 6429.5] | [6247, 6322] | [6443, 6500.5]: -0.4 angstrom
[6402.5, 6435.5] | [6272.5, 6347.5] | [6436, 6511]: -0.7 angstrom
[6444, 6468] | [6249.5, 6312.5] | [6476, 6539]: -0.4 angstrom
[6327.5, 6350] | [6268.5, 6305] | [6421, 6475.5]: -2.7 angstrom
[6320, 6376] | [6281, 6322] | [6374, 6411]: -4.1 angstrom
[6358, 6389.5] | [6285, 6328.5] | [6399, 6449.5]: 1.4 angstrom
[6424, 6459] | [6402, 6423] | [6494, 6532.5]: 0.7 angstrom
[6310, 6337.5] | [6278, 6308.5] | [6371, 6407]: -2.6 angstrom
